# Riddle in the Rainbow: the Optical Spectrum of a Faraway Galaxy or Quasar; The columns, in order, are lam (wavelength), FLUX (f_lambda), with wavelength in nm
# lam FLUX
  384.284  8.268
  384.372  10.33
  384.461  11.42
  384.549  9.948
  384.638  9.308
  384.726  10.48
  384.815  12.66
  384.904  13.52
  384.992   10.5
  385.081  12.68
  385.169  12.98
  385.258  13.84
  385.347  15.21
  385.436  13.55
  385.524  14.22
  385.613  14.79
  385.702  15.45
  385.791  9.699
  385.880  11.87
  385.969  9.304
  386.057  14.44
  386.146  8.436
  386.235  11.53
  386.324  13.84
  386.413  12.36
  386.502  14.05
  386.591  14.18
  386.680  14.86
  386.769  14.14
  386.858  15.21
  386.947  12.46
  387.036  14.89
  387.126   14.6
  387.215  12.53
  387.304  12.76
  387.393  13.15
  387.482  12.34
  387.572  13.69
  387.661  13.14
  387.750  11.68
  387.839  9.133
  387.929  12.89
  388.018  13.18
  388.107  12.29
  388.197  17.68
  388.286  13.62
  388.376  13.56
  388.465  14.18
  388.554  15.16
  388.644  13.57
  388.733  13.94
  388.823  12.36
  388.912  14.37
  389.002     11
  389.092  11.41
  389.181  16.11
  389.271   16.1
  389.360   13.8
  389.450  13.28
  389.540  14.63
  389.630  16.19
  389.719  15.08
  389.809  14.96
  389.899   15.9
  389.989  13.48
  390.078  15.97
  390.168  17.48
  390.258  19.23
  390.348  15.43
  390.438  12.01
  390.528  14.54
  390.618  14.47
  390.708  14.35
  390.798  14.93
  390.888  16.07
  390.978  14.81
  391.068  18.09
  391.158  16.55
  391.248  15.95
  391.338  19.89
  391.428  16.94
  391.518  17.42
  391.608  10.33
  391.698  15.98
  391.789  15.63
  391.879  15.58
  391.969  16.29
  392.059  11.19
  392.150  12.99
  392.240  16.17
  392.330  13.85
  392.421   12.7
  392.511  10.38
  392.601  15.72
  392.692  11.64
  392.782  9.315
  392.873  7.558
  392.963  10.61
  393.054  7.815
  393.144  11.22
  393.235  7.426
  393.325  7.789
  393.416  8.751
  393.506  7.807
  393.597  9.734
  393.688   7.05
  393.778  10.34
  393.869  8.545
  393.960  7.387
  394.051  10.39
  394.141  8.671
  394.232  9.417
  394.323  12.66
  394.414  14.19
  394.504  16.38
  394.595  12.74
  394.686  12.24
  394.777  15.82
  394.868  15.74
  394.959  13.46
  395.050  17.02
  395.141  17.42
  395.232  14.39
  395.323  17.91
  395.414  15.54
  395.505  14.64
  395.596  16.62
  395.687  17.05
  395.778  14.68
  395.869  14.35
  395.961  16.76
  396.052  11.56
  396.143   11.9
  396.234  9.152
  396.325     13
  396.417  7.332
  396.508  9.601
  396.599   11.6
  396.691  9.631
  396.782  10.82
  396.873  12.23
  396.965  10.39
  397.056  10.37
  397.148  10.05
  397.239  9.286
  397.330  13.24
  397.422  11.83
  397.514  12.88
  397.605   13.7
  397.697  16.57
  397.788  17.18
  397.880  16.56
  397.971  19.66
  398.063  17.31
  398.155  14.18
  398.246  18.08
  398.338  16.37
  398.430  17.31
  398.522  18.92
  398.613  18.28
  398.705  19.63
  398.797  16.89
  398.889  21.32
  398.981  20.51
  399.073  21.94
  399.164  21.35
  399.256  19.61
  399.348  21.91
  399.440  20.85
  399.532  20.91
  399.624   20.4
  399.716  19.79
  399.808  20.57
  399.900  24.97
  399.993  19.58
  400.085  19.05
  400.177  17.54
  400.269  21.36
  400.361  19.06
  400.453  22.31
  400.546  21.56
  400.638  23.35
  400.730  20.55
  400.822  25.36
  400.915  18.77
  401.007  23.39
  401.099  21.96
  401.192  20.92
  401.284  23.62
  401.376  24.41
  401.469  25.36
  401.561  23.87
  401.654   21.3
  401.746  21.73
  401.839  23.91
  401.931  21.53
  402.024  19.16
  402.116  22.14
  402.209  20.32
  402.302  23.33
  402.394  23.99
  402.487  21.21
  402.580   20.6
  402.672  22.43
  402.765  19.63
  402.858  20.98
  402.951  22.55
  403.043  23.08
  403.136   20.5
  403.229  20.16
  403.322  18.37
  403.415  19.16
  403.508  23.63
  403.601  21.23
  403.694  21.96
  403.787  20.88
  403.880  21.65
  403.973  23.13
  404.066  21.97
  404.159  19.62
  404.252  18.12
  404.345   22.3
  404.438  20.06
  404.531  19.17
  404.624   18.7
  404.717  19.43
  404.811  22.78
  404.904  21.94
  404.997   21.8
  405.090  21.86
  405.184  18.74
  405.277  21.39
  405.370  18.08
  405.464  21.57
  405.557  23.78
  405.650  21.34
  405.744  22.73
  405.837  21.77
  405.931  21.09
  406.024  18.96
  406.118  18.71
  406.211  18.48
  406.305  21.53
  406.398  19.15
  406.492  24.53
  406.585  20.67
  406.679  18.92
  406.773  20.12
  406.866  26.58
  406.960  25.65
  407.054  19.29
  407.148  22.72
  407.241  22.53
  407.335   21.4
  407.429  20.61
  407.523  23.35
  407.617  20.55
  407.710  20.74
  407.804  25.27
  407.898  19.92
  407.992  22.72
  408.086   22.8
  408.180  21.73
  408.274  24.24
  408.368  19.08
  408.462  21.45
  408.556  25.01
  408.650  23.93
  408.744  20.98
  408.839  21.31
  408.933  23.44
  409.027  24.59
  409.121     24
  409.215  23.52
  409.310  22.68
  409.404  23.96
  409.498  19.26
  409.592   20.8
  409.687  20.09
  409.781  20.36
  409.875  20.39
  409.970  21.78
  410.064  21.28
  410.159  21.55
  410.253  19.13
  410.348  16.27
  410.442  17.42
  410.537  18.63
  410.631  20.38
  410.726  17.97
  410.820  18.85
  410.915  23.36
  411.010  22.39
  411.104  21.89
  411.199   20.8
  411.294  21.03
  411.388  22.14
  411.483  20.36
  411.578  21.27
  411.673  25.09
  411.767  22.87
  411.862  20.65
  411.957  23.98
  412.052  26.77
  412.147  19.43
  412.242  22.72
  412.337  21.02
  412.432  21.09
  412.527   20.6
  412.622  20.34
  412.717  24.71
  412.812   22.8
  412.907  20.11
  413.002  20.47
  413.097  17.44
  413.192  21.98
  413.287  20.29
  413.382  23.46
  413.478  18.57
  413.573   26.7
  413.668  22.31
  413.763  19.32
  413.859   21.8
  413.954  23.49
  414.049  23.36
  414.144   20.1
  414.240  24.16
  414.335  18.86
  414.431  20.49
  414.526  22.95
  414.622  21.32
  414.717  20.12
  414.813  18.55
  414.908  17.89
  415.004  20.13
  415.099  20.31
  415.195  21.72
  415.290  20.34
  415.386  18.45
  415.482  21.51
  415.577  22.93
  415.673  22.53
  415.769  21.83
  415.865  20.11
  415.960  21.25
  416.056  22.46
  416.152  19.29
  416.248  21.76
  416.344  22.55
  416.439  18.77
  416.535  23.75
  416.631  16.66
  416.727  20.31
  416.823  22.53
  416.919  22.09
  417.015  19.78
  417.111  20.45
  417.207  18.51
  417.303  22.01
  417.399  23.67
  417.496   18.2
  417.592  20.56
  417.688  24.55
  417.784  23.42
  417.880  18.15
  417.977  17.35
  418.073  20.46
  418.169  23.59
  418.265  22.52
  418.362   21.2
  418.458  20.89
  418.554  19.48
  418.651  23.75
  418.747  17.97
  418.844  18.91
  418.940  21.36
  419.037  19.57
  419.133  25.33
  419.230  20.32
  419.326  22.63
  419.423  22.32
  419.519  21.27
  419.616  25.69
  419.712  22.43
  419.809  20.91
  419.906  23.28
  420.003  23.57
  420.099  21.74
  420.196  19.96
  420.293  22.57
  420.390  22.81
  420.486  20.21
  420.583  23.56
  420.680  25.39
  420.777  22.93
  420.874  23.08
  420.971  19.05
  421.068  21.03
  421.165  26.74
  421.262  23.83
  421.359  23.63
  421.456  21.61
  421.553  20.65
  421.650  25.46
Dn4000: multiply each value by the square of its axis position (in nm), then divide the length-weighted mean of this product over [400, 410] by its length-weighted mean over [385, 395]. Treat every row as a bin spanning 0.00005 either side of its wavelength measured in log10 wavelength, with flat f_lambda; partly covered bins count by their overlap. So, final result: 1.76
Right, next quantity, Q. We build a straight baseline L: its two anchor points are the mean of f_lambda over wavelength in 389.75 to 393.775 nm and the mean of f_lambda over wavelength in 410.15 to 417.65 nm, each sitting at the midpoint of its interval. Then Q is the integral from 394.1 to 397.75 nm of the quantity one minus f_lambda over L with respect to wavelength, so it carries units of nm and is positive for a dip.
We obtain 0.43 nm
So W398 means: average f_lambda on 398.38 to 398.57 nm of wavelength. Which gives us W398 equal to 18.1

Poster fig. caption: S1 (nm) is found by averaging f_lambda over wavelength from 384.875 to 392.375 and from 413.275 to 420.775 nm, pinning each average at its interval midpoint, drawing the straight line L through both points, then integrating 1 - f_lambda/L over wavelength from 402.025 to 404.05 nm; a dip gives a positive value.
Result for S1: -0.42 nm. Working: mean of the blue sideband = 14.1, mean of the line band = 21.4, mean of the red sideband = 21.4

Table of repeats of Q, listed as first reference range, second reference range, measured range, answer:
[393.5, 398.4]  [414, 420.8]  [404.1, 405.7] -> -0.40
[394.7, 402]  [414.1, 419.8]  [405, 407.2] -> -0.26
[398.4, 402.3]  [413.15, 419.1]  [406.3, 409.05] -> -0.14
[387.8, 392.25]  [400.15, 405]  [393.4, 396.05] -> 0.65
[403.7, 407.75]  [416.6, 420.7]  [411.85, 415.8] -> -0.01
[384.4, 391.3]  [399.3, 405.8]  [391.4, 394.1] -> 0.79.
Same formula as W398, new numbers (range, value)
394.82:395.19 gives 15.9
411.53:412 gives 22.8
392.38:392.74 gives 12.6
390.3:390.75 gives 14.2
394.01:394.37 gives 10.3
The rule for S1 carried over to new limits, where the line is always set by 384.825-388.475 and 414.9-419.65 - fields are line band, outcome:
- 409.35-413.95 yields -0.37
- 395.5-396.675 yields 0.21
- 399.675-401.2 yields -0.41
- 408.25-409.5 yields -0.26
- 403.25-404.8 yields -0.26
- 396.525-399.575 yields 0.02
